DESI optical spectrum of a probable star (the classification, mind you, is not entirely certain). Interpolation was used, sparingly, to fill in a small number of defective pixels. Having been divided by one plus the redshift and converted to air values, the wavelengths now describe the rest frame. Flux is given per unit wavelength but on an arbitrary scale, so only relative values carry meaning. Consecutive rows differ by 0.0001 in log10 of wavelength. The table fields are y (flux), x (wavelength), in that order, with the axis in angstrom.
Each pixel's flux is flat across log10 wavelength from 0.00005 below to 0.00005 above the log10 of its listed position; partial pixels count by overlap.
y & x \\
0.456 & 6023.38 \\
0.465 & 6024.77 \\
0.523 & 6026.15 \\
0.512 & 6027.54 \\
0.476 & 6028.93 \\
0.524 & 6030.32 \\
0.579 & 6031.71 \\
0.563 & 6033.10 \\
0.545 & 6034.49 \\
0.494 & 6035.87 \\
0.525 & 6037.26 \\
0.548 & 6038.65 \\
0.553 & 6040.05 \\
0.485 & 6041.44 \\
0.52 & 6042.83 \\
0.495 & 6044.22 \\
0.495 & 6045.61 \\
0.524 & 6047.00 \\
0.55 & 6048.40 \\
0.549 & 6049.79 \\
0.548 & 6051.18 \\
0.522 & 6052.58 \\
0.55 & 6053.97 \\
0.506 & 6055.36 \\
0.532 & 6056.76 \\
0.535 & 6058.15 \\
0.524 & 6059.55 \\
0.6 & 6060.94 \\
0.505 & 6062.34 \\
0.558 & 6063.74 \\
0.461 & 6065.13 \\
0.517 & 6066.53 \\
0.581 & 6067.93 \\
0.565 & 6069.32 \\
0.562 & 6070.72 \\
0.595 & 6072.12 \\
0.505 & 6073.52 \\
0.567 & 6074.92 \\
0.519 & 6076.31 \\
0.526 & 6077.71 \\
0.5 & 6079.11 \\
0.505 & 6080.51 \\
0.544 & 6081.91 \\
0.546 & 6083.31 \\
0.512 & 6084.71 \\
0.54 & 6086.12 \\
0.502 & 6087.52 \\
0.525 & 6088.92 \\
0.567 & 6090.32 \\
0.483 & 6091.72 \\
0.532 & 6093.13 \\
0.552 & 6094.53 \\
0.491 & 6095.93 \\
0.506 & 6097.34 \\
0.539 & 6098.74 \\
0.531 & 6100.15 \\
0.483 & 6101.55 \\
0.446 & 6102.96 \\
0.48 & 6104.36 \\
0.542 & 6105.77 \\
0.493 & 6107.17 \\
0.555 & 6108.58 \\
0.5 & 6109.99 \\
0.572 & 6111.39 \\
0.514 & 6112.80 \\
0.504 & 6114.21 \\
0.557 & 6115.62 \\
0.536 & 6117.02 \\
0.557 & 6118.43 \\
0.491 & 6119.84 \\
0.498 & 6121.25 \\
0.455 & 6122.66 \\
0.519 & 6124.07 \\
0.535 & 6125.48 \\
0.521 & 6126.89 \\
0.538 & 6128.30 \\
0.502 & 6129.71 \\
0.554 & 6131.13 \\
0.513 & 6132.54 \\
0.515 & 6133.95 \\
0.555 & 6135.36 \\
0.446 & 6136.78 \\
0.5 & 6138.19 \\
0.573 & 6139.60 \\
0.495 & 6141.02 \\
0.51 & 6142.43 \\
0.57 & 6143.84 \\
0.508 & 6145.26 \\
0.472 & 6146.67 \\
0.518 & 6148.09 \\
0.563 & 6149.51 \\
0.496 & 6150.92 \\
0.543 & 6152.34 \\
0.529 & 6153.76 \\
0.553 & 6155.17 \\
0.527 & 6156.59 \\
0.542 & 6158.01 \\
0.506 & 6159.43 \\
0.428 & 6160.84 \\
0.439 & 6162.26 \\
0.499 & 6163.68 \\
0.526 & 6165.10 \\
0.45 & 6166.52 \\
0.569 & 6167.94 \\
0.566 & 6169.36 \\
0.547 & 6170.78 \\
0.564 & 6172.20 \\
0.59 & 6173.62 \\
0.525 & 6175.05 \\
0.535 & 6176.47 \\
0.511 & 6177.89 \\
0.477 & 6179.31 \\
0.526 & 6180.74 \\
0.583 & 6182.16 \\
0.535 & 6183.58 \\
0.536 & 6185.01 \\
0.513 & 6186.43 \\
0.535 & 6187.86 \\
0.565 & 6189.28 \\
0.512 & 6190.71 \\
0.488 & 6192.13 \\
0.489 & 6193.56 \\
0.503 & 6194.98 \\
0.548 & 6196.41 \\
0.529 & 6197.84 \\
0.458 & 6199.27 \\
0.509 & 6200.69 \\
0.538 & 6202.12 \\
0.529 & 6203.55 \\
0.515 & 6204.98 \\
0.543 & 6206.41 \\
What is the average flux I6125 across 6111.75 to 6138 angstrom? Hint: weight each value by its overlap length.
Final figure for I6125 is 0.518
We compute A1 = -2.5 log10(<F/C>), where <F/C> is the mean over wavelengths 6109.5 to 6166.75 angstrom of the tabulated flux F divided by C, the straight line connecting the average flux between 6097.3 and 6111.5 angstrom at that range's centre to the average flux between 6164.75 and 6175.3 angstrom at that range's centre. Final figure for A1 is 0.02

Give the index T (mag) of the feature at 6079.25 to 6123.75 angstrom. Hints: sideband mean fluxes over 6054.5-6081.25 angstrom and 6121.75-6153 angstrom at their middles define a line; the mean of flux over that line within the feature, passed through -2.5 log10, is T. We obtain 0.02 mag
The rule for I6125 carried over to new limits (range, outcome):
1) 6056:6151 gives 0.524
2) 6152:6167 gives 0.504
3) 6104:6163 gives 0.517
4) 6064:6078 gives 0.541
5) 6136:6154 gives 0.517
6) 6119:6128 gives 0.506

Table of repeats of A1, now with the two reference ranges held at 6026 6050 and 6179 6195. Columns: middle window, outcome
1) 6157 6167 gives 0.08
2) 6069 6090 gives -0.02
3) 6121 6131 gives 0.02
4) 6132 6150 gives 0.01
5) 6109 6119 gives -0.02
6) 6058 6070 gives -0.03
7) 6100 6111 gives 0.04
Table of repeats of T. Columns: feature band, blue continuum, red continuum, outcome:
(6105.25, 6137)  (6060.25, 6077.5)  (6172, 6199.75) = 0.03 mag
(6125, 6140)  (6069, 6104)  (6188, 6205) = 0.00 mag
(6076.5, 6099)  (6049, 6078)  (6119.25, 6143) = 0.02 mag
